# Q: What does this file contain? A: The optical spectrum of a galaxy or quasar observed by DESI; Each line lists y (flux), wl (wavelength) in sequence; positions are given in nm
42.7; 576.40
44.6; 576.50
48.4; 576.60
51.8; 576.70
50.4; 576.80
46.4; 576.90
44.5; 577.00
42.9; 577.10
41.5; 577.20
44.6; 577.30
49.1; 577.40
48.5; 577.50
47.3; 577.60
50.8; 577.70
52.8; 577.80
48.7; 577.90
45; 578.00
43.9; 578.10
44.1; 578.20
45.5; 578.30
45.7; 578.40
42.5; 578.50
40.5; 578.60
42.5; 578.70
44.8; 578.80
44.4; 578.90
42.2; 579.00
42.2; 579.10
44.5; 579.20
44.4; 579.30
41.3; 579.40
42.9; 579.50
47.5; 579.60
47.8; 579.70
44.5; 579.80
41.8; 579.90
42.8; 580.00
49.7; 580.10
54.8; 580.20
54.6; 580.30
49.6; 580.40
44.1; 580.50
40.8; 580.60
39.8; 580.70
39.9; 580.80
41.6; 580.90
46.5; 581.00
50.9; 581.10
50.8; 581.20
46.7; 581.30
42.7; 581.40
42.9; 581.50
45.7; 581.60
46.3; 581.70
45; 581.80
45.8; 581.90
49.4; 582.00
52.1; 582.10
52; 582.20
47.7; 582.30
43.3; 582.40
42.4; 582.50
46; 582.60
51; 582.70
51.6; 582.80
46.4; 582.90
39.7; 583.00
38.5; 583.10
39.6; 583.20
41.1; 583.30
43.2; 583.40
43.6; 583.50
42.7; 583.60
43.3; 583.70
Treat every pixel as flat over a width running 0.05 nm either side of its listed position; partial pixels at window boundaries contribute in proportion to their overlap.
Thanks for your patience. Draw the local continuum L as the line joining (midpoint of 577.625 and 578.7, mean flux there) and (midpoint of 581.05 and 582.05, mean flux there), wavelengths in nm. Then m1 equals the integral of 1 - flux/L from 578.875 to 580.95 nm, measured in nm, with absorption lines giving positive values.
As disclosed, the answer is 0.06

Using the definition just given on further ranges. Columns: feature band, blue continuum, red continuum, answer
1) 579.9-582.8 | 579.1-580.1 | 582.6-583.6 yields -0.163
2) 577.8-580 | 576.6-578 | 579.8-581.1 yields 0.109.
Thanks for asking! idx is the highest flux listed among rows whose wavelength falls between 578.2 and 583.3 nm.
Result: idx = 54.8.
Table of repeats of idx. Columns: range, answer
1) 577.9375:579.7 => 47.8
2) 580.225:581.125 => 54.6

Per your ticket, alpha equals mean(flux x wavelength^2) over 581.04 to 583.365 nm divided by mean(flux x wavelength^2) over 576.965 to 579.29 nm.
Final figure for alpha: 1.0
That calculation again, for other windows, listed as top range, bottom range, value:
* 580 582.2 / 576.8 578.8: 1.03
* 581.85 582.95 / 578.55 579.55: 1.13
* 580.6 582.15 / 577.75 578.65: 1.01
